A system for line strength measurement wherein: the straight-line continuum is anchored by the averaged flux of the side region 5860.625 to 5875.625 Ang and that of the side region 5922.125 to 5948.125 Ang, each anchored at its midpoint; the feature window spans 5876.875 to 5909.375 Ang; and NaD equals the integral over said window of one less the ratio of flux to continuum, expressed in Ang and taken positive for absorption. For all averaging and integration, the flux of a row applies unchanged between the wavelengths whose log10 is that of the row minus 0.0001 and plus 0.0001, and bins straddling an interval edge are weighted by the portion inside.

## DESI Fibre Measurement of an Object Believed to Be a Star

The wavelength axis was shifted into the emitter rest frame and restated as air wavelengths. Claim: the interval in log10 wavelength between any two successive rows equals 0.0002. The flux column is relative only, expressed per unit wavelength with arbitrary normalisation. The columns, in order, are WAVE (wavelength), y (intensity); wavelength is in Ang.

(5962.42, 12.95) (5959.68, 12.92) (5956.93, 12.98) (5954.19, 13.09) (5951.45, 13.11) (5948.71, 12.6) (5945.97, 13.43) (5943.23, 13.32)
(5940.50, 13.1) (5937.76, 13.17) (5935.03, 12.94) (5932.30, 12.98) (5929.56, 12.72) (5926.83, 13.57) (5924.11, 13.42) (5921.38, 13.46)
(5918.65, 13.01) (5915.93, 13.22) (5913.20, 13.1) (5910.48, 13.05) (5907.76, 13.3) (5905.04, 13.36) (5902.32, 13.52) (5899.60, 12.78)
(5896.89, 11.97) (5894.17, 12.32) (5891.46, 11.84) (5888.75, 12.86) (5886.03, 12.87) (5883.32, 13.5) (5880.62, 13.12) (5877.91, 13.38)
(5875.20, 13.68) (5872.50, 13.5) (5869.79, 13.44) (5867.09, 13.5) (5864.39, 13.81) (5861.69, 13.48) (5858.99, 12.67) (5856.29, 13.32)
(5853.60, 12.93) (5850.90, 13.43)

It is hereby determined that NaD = 1.3 Ang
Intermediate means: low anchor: 13.6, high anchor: 13.2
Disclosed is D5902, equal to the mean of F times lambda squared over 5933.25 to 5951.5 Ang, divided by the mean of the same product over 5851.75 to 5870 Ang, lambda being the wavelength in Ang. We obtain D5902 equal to 1.0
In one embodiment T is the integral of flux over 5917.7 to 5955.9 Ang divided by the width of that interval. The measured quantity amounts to 13.1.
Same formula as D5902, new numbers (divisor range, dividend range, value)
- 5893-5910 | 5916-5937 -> 1.03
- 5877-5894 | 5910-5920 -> 1.03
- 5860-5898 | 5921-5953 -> 1.02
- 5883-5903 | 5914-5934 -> 1.05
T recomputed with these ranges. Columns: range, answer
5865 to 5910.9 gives 13.1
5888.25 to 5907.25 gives 12.7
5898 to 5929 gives 13.2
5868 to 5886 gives 13.4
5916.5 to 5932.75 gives 13.2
